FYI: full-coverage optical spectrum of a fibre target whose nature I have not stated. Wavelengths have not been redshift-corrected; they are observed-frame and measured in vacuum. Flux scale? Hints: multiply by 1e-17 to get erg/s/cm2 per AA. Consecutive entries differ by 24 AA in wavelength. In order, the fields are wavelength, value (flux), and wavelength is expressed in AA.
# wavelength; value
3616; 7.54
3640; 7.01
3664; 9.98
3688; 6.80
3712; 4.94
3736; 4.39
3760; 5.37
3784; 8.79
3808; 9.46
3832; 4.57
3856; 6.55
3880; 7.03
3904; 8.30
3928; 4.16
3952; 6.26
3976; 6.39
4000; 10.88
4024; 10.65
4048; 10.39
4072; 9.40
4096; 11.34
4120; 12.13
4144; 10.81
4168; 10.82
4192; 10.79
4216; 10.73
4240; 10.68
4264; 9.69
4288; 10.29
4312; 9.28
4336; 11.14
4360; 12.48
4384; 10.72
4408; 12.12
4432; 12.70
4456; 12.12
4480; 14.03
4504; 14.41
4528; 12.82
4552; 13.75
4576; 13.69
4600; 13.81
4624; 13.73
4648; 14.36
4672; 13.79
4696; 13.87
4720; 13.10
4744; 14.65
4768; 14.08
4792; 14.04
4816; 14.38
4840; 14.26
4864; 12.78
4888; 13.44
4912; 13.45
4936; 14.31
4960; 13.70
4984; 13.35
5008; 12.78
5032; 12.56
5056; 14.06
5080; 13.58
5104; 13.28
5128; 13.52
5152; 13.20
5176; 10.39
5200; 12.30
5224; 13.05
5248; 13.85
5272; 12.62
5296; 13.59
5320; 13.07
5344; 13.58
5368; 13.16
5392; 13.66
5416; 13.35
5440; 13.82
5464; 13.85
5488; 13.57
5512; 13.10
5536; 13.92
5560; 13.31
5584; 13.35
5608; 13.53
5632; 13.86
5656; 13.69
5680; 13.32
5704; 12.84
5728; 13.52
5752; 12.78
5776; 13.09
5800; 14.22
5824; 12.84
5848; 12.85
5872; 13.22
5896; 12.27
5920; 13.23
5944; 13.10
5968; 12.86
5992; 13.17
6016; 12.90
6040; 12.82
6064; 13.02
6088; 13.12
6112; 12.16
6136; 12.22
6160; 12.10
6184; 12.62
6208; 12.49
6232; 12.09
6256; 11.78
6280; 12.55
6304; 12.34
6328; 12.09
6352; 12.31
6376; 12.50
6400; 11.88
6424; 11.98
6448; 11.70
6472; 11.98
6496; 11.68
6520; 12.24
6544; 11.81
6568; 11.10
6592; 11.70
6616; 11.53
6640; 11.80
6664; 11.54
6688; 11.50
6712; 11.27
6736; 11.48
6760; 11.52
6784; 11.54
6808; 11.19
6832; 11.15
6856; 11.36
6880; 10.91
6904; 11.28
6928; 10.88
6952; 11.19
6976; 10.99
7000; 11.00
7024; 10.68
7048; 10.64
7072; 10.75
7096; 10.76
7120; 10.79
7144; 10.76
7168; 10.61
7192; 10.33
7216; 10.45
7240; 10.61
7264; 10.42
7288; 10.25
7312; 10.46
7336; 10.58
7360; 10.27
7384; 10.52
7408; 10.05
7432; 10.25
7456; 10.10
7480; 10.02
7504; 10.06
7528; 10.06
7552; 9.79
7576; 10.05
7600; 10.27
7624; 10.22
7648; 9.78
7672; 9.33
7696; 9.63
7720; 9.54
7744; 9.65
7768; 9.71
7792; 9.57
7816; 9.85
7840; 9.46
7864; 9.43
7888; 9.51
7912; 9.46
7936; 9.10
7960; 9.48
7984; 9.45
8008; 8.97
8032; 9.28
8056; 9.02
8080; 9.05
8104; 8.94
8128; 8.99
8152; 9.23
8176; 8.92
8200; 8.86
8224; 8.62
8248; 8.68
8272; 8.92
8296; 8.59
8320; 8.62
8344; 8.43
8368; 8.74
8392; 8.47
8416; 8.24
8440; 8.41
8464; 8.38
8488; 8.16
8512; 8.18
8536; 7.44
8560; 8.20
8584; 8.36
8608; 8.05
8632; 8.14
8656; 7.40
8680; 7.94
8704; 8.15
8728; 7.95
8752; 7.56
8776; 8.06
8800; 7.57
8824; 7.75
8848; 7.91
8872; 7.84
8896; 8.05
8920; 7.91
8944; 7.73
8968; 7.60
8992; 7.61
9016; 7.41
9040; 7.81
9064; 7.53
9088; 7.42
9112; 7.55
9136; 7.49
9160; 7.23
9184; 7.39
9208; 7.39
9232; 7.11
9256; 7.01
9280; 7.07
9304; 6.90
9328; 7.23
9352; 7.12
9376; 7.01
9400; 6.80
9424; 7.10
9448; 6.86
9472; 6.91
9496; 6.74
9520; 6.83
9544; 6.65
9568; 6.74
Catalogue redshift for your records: 0.000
